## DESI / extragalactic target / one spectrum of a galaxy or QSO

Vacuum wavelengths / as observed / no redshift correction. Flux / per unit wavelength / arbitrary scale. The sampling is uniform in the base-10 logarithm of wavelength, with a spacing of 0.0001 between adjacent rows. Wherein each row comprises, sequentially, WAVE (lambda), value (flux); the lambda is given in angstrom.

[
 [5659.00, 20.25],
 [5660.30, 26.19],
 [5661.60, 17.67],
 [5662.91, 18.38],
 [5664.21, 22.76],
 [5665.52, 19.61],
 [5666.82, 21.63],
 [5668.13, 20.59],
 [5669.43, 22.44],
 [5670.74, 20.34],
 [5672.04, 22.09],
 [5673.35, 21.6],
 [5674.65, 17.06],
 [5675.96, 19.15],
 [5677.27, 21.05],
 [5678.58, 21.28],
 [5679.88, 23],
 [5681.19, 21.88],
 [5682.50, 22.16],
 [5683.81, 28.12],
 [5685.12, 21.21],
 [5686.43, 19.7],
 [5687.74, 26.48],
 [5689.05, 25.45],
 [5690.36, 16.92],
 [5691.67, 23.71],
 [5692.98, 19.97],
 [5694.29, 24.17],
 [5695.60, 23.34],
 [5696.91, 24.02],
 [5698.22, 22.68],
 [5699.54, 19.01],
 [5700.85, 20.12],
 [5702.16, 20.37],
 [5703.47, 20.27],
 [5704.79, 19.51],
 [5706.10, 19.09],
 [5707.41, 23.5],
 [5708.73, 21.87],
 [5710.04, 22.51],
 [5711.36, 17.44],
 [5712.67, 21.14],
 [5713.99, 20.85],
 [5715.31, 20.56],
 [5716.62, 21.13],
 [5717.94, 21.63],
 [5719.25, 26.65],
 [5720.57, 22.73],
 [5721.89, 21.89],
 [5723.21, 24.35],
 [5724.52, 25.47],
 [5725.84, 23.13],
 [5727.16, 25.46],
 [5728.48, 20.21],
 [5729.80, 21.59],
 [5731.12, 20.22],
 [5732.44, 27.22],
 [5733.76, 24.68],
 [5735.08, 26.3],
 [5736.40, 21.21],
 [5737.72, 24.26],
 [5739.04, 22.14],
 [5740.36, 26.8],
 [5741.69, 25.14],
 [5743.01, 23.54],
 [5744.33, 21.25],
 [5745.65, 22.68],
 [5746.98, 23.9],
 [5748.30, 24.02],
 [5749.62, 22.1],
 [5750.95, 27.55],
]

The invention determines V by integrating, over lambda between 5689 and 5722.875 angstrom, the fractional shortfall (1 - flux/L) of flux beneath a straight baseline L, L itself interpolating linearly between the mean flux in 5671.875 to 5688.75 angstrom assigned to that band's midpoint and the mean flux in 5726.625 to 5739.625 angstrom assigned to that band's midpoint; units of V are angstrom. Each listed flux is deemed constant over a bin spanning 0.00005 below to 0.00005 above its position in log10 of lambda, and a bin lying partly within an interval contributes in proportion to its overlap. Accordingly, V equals 1.7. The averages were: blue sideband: 22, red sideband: 23.3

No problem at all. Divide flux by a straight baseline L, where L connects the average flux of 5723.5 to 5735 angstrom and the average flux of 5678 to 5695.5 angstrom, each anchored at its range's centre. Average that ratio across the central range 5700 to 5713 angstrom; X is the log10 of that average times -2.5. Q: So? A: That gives 0.13 mag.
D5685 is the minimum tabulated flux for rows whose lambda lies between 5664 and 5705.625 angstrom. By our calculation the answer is 16.92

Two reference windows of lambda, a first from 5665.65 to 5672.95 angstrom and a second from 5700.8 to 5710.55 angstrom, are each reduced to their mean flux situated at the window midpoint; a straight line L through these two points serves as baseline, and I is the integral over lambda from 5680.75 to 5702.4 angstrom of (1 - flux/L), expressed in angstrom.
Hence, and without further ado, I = -1.3 angstrom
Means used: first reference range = 21.3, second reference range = 20.9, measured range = 22.4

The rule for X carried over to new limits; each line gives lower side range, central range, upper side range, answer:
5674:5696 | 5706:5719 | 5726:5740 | 0.08 mag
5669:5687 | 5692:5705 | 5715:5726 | 0.04 mag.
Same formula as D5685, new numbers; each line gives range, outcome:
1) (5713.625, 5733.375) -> 20.21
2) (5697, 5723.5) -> 17.44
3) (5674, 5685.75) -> 17.06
